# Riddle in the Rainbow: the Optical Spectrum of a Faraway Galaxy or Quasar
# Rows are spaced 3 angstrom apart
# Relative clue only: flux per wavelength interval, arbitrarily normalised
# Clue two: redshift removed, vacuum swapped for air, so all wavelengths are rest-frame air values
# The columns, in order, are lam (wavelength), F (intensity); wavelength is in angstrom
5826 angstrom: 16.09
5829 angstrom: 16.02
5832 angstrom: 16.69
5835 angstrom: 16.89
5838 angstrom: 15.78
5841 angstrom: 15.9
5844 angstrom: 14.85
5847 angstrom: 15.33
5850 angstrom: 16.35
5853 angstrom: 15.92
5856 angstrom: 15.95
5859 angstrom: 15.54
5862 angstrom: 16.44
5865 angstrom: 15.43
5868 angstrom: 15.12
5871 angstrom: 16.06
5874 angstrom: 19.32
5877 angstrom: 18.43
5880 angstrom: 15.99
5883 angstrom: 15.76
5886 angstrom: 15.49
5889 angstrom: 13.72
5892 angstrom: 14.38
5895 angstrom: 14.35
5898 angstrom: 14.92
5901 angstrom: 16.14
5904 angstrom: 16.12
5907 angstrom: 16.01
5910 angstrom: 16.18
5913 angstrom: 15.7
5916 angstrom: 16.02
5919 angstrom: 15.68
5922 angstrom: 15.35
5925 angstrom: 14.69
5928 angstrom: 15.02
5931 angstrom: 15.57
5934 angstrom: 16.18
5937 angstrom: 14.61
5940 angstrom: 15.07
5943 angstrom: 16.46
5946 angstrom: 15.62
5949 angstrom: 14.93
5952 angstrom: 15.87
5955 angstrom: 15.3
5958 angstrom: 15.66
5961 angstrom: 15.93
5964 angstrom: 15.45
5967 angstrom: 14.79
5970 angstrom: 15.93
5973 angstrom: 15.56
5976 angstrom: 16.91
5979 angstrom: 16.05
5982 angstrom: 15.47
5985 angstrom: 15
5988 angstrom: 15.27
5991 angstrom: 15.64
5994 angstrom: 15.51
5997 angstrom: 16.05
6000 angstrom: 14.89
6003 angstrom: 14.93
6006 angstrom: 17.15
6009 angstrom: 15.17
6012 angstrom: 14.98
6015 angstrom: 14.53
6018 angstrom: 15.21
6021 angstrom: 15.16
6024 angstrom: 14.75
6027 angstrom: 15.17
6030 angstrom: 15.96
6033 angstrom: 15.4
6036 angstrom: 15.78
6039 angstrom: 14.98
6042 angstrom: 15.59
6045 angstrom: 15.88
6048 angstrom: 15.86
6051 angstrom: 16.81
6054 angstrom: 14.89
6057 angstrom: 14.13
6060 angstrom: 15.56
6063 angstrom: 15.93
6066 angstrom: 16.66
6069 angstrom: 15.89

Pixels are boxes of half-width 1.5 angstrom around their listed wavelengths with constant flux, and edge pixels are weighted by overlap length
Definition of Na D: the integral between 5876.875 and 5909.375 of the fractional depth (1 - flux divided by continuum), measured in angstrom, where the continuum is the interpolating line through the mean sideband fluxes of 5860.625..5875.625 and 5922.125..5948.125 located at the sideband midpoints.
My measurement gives 1.2 angstrom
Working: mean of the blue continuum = 16.5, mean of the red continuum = 15.4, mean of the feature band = 15.5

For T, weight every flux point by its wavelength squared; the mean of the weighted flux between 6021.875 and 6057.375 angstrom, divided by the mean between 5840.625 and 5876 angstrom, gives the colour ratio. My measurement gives 1.02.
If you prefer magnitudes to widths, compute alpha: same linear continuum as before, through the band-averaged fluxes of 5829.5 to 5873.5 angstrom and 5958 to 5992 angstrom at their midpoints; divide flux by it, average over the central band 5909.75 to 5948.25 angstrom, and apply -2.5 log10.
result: 0.02 mag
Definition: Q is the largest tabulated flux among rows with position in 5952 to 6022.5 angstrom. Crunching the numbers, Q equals 17.15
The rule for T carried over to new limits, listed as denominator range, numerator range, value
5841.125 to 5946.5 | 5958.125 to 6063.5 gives 1.03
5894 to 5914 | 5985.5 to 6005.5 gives 1.02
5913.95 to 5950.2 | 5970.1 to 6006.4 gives 1.03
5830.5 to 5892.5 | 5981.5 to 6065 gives 1.02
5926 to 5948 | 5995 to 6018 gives 1.02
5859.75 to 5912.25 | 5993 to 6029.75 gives 1.01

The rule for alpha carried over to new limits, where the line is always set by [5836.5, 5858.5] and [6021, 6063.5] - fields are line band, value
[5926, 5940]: 0.02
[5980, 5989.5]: 0.02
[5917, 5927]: 0.02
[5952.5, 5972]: 0.00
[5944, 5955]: 0.01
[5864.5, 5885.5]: -0.06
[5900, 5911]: -0.03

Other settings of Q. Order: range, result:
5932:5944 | 16.46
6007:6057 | 16.81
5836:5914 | 19.32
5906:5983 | 16.91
